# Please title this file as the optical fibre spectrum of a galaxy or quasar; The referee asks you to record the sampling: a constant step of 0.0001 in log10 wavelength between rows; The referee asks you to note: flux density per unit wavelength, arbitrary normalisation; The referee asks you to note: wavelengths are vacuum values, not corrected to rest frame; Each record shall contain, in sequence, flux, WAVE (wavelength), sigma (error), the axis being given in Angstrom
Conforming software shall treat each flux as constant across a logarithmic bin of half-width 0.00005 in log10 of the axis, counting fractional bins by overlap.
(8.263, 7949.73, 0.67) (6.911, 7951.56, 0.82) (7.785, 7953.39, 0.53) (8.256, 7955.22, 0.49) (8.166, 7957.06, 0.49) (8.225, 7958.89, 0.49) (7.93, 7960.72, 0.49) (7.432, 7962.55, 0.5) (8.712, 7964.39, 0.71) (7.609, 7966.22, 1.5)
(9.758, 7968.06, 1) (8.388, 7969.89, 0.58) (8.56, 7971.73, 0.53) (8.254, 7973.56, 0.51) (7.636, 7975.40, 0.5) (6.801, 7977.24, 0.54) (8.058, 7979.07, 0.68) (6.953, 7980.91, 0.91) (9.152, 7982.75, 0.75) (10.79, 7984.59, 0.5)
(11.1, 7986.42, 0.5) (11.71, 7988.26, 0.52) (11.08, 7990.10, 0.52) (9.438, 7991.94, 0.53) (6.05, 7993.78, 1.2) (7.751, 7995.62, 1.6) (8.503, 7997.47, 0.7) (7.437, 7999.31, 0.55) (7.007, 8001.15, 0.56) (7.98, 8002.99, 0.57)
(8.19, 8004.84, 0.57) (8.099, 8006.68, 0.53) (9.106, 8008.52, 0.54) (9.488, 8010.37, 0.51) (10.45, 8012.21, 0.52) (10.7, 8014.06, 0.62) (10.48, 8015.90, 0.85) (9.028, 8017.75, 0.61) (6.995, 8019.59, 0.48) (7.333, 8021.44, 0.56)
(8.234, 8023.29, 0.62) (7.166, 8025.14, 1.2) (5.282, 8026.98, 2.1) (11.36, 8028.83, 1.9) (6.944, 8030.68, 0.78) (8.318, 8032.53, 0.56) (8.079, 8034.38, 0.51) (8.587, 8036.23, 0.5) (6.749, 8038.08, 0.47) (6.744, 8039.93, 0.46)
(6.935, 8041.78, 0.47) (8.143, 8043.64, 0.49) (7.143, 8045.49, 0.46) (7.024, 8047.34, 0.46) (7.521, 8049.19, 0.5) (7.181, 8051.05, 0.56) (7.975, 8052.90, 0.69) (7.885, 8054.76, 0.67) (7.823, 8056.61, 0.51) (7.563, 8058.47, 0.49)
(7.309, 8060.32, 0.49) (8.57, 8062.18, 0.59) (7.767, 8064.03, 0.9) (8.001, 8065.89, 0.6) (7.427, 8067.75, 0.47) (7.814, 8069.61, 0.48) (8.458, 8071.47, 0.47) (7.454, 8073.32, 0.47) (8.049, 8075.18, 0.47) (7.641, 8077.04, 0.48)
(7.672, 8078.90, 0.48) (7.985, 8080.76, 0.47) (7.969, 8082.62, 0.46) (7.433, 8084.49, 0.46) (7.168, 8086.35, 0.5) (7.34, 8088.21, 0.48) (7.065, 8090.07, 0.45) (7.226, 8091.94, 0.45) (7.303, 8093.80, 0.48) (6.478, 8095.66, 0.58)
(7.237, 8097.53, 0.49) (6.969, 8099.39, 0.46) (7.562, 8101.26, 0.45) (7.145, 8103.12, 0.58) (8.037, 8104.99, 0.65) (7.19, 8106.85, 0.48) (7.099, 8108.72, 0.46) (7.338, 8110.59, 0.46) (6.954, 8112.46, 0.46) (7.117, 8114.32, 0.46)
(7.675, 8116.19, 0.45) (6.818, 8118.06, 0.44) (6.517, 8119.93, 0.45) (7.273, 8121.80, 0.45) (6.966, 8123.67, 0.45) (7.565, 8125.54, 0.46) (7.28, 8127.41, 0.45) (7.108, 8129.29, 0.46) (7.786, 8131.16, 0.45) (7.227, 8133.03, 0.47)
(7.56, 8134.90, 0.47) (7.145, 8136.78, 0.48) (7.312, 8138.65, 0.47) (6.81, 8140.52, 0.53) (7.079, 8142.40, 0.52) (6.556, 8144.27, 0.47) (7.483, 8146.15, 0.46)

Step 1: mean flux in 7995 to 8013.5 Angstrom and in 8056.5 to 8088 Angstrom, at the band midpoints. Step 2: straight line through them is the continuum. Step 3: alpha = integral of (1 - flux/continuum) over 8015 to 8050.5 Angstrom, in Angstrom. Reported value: 1.7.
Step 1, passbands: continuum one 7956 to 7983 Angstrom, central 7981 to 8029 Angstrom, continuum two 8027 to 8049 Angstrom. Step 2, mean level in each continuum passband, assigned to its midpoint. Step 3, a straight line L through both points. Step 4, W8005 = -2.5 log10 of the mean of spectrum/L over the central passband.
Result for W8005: -0.11 mag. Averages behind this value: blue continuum 8.08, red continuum 7.71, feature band 8.77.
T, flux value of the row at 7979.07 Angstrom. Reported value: 8.058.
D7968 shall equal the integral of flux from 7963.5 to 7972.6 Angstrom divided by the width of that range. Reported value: 8.6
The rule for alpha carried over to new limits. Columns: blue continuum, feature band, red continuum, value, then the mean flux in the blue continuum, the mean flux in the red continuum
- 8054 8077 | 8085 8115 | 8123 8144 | 1.3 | 7.84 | 7.24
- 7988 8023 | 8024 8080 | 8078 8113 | 2.1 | 8.71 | 7.33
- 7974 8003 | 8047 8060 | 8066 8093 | 0.5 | 8.6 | 7.63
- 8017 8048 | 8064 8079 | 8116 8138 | -0.7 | 7.65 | 7.23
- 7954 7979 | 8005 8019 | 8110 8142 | -2.9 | 8.13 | 7.2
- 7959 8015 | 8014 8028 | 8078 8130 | 0.4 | 8.67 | 7.27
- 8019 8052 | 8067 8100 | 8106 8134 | -0.6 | 7.55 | 7.19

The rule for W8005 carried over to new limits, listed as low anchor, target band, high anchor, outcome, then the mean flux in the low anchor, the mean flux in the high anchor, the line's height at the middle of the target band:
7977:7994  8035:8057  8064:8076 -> 0.11 mag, 9.34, 7.86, 8.28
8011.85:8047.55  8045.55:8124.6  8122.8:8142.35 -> 0.03 mag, 8.07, 7.27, 7.64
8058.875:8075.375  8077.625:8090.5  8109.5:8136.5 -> 0.02 mag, 7.86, 7.22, 7.67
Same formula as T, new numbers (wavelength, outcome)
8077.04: 7.641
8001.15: 7.007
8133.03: 7.227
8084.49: 7.433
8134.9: 7.56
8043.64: 8.143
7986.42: 11.1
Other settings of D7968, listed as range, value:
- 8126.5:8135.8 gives 7.39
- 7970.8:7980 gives 7.86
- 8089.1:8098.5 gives 7.06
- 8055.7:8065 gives 7.81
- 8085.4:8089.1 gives 7.26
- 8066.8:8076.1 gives 7.84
